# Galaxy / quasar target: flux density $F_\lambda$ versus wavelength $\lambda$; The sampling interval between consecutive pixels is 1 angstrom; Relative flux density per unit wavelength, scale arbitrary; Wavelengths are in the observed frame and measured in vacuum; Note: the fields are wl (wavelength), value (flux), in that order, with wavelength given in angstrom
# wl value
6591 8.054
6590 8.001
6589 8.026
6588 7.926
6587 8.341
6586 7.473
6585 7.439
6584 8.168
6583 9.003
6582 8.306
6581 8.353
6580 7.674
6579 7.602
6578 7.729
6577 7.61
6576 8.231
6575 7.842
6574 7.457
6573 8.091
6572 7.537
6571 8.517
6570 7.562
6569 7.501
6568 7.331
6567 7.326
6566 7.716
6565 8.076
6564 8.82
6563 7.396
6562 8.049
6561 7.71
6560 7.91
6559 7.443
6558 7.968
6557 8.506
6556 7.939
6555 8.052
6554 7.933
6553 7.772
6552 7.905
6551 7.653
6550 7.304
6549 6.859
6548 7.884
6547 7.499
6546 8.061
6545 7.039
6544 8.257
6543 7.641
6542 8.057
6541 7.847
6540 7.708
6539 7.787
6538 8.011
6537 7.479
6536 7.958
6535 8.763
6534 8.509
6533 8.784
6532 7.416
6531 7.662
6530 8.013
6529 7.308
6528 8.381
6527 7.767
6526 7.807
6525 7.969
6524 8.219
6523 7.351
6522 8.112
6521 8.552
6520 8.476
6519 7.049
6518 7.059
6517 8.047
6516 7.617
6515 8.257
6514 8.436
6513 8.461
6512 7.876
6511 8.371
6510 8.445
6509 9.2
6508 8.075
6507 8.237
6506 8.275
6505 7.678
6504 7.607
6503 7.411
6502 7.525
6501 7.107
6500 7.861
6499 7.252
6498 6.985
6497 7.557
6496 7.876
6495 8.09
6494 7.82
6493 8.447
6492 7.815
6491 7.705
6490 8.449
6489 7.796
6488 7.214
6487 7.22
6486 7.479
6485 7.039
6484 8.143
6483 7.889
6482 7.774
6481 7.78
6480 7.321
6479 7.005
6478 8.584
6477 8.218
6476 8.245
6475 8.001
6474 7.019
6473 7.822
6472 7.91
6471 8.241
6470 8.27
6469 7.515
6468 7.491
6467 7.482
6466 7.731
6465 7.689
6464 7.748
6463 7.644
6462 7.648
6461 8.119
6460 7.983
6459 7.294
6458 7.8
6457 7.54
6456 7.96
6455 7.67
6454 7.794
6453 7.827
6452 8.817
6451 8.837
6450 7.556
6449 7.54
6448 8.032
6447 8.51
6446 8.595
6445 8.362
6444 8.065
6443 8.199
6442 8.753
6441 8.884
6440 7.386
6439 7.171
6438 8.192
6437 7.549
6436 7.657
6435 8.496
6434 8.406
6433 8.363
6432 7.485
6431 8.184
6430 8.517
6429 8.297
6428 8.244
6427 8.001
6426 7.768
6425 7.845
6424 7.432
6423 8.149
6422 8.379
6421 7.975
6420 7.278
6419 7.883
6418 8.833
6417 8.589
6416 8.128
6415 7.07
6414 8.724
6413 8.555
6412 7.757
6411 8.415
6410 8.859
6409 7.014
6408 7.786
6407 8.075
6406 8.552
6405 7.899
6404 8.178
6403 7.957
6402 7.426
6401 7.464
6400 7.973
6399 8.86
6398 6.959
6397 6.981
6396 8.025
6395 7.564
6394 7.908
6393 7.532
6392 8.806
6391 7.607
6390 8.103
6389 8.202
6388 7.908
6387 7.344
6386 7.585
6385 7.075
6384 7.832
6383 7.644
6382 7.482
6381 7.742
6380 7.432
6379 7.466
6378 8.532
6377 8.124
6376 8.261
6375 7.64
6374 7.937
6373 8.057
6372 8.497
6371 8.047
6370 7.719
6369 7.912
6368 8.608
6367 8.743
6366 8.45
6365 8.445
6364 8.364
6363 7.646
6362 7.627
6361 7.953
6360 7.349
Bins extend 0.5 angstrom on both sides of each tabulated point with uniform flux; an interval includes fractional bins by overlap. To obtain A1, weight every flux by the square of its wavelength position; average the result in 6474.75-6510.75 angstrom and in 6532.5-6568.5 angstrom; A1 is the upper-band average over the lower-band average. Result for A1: 1.02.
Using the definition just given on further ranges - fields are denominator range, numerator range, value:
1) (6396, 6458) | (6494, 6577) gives 1.01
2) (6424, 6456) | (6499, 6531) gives 1.00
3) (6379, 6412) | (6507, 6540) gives 1.07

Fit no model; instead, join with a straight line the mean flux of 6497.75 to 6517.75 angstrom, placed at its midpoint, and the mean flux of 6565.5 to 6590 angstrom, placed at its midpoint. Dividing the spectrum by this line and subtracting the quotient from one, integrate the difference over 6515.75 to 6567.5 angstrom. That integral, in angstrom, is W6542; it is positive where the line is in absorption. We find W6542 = 0.3 angstrom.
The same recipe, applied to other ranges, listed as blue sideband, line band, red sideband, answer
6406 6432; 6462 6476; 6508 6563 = 0.4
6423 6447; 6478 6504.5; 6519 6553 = 1.1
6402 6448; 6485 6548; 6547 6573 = 0.1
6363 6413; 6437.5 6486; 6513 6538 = 0.4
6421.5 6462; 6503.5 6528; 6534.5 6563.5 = -0.5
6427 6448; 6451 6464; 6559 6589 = 0.4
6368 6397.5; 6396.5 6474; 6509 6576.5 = -1.1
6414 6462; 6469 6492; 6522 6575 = 0.5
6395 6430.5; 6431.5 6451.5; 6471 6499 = -0.5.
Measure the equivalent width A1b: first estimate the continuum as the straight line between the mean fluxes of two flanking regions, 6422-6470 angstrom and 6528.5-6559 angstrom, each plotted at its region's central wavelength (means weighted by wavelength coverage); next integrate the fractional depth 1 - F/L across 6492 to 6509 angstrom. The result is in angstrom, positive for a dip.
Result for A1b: 0.3 angstrom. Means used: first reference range 7.97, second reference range 7.85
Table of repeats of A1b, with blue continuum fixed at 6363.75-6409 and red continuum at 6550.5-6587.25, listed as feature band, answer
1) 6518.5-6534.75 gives -0.2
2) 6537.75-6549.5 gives 0.3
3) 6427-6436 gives -0.3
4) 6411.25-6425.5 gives -0.3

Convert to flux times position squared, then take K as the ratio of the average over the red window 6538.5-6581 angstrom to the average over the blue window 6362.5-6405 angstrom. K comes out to 1.0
